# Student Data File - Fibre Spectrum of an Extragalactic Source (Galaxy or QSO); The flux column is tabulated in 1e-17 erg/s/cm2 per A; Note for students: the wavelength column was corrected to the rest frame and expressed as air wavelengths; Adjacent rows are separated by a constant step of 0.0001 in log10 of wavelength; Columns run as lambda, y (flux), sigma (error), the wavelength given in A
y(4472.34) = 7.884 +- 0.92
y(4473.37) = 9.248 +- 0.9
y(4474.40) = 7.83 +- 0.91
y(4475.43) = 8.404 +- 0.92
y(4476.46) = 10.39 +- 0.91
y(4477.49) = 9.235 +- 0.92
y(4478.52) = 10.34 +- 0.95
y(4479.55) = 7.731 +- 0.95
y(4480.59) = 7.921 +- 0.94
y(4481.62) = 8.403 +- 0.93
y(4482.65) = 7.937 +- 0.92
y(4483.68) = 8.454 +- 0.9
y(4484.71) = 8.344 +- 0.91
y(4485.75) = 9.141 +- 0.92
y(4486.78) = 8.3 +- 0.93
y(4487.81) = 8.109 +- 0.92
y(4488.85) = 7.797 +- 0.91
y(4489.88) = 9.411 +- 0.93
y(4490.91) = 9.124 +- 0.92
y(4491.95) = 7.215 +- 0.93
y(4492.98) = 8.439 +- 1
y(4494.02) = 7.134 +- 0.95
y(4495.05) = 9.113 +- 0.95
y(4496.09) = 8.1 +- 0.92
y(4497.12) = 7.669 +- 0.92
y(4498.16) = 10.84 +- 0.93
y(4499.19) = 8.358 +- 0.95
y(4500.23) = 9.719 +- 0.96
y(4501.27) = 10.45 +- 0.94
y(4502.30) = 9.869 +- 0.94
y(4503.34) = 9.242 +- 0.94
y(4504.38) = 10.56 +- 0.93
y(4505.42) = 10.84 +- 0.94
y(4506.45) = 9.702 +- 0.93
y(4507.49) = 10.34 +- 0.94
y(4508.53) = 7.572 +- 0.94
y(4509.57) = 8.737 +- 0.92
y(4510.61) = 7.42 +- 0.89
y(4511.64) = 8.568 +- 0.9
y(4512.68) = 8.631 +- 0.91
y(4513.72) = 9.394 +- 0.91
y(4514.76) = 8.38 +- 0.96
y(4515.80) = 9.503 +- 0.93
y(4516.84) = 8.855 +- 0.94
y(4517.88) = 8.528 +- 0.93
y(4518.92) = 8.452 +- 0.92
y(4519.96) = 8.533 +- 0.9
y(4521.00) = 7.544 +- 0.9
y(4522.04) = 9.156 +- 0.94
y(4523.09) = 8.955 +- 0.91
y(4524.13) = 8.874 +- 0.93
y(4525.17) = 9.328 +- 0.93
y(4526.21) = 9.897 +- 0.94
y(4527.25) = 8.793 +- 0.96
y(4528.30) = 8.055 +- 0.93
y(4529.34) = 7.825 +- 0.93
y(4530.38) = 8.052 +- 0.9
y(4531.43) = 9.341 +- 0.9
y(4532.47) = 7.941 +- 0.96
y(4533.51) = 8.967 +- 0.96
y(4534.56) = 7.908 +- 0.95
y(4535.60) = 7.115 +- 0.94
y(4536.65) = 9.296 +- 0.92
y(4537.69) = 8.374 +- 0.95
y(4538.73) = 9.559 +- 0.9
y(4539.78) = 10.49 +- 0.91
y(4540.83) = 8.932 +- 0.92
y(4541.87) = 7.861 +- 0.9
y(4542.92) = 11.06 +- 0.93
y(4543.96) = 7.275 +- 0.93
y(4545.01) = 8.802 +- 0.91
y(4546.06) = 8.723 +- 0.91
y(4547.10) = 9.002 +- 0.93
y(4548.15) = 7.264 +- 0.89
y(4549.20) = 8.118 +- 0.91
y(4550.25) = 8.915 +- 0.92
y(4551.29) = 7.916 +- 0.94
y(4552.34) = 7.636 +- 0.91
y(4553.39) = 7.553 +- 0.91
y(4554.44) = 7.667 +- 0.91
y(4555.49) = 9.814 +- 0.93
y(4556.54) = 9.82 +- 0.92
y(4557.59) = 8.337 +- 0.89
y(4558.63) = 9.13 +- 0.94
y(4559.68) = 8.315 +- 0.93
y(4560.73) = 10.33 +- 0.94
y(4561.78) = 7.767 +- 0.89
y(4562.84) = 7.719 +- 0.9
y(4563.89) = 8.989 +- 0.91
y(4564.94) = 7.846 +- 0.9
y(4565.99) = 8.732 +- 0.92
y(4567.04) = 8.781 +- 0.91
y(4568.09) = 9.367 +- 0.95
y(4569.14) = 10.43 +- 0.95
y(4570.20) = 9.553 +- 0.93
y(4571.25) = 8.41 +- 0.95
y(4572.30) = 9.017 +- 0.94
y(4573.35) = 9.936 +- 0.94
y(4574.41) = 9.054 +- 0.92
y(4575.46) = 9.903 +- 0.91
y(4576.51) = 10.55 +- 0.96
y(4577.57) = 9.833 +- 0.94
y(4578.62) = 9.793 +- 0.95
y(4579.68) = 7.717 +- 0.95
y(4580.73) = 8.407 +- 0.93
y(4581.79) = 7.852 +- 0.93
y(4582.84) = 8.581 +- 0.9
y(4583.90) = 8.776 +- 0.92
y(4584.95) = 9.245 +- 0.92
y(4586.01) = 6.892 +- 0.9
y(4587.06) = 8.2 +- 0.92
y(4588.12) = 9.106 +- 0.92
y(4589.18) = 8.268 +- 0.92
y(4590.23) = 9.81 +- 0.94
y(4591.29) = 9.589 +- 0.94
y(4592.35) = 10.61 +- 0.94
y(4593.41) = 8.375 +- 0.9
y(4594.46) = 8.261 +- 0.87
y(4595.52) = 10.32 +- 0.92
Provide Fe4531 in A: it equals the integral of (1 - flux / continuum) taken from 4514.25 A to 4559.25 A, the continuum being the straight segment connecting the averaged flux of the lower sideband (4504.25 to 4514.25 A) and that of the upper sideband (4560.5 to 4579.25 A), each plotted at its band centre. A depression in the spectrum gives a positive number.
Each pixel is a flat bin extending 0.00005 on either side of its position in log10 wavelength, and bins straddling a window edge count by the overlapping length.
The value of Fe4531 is 2.5 A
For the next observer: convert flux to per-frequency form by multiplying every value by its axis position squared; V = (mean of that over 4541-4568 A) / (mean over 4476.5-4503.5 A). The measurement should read 1.0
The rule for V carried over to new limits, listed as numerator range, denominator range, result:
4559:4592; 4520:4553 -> 1.06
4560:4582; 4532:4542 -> 1.06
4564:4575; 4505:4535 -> 1.06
